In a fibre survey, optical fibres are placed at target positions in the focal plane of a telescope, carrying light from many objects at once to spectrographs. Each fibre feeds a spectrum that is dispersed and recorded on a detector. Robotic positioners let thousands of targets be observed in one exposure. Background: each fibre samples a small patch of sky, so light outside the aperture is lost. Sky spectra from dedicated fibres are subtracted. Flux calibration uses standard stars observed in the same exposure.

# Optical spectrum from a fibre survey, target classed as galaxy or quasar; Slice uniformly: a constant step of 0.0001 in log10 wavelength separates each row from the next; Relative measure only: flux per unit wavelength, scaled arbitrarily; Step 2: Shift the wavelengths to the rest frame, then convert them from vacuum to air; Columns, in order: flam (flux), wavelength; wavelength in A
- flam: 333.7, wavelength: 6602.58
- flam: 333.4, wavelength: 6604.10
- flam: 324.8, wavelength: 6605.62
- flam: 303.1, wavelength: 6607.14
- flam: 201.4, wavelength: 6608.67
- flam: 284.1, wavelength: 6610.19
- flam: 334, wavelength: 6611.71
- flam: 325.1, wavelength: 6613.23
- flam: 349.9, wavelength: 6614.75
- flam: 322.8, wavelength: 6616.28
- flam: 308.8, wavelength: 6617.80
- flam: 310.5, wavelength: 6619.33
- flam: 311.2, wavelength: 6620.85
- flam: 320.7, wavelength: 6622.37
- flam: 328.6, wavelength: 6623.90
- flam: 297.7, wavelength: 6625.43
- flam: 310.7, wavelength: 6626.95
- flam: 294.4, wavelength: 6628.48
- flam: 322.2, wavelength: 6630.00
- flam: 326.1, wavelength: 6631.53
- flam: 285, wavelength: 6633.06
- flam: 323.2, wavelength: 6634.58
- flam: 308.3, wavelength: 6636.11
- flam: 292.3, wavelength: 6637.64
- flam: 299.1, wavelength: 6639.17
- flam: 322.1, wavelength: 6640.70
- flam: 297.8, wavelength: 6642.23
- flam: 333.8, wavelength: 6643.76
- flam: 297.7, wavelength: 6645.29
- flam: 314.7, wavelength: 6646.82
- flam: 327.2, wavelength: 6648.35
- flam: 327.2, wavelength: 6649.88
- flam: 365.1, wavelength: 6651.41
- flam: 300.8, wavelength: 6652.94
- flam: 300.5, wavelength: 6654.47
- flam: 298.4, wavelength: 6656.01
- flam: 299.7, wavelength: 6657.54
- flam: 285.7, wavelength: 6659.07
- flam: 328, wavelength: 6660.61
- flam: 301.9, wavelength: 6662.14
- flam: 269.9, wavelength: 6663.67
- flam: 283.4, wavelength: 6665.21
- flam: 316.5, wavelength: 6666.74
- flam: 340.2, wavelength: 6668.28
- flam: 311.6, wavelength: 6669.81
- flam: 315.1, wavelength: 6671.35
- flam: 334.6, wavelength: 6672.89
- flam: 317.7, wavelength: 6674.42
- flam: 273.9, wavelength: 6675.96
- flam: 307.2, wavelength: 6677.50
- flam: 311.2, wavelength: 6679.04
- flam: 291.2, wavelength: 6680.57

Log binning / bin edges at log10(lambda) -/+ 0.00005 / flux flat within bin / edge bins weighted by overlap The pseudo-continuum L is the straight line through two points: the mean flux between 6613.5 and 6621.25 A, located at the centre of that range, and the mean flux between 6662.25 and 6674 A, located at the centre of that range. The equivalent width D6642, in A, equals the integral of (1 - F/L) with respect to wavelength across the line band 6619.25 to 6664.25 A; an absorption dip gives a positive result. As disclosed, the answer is 0.8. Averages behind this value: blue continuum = 321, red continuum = 310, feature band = 310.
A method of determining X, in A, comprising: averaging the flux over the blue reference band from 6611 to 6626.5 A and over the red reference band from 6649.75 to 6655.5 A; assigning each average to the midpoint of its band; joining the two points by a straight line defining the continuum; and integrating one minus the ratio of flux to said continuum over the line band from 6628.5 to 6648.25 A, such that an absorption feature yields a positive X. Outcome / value 0.7 A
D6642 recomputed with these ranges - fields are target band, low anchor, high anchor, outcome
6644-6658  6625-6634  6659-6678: -0.4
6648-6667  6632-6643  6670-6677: 0.0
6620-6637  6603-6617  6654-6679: -0.2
